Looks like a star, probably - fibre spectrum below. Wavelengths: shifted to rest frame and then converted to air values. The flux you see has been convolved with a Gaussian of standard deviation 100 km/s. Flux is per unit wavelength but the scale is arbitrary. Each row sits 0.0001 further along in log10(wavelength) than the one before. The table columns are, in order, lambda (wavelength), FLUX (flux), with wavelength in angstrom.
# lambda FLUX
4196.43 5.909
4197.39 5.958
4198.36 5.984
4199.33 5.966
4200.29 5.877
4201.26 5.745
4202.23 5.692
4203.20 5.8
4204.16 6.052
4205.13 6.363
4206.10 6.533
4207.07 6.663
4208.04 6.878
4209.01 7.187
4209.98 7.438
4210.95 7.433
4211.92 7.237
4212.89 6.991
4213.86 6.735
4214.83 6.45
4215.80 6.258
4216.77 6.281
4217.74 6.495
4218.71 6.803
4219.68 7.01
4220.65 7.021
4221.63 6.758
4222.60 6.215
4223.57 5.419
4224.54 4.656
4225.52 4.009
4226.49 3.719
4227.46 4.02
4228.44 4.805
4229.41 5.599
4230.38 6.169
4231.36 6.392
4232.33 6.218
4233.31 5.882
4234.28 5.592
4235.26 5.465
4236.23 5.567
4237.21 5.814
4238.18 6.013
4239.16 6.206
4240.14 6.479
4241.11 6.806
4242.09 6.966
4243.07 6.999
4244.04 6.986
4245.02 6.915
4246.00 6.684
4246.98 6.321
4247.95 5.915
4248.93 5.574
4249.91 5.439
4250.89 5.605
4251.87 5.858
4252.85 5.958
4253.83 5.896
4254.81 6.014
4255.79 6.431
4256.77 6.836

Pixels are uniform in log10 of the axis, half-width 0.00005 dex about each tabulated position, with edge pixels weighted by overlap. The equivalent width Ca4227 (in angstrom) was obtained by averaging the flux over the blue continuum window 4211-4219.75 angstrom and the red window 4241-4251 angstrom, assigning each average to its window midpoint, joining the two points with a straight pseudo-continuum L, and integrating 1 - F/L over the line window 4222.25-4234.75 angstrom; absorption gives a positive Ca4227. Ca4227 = 2.5 angstrom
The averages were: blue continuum 6.72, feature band 5.28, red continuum 6.39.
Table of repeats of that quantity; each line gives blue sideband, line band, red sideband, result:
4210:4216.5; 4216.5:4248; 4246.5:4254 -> 1.5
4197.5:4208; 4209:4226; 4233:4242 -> -1.1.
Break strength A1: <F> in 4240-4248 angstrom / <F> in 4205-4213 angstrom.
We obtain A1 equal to 1.0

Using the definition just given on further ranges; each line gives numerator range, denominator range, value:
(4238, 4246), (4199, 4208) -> 1.09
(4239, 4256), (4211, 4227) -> 1.02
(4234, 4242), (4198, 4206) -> 1.01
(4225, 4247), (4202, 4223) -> 0.88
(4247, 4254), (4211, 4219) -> 0.86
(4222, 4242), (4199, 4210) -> 0.89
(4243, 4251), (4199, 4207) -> 1.04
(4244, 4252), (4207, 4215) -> 0.87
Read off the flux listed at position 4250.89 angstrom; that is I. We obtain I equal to 5.605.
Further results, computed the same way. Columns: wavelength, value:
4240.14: 6.479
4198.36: 5.984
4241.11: 6.806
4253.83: 5.896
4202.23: 5.692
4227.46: 4.02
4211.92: 7.237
